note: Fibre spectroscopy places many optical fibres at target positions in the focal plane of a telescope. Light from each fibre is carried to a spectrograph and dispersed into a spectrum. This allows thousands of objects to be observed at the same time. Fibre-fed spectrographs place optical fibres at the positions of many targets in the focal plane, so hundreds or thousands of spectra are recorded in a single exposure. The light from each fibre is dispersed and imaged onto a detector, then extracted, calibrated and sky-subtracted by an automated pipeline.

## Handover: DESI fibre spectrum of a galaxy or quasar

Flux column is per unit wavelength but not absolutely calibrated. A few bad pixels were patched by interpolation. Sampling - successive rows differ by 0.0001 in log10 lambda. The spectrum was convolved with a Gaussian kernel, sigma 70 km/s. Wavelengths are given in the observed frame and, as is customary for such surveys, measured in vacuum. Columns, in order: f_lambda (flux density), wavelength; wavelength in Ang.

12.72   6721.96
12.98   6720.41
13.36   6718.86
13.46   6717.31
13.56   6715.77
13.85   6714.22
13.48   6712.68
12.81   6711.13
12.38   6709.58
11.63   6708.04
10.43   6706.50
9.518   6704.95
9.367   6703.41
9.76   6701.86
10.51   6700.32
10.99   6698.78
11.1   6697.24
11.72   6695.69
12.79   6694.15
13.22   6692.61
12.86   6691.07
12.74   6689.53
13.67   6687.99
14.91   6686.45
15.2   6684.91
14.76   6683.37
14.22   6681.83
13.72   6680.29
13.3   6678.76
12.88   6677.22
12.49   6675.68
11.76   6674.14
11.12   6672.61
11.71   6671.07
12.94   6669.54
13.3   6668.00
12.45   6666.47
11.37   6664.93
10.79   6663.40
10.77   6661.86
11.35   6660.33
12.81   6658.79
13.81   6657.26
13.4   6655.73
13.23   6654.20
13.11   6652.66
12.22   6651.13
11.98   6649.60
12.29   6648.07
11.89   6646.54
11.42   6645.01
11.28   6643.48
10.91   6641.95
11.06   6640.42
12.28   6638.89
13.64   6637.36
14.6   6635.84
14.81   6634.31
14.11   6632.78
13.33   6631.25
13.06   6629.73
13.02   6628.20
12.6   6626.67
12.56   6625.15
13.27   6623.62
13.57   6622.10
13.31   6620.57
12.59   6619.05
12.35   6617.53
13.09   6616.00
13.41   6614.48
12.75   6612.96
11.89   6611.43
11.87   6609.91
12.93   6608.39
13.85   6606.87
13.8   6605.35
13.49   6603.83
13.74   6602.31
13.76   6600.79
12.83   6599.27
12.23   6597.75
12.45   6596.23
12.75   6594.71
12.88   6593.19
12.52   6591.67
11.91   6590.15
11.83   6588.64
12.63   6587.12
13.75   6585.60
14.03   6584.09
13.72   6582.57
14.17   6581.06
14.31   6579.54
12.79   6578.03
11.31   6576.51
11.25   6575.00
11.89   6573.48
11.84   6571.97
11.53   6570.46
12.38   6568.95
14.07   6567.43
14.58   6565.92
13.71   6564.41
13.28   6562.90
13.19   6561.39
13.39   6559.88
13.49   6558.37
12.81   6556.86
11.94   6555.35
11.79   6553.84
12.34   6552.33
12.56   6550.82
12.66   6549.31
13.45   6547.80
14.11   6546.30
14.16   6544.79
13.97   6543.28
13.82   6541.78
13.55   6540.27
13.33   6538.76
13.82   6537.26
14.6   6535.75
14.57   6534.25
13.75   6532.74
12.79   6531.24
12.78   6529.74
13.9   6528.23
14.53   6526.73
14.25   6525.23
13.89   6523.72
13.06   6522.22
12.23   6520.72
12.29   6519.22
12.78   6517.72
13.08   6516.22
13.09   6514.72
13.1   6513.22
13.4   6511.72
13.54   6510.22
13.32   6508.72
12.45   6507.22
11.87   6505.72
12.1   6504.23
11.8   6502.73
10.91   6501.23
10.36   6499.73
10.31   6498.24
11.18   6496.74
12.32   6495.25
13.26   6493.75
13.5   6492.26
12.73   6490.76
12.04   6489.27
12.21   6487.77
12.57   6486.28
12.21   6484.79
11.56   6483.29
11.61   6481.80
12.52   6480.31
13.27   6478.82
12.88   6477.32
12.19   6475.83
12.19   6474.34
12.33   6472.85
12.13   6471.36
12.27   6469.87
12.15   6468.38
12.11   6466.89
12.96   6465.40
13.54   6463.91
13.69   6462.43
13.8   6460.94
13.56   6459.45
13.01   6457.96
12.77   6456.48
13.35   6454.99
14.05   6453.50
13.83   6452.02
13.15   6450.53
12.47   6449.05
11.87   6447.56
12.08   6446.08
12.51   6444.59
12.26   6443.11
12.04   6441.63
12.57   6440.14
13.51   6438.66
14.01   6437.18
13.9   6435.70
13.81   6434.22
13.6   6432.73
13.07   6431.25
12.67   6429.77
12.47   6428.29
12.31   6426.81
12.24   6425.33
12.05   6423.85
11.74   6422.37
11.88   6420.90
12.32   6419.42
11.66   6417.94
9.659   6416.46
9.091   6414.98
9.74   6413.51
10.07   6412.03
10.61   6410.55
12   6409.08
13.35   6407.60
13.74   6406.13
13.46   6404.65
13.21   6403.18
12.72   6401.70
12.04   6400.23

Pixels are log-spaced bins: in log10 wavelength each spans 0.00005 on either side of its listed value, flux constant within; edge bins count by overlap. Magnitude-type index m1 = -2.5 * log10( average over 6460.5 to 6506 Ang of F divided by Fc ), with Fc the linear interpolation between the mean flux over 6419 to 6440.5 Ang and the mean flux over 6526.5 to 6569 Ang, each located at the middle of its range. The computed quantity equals 0.07 mag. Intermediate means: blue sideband 12.8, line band 12.3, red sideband 13.4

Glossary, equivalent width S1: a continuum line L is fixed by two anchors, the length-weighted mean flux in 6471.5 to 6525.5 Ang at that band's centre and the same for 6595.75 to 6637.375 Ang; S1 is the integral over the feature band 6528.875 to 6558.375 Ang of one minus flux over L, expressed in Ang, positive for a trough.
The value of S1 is -1.38 Ang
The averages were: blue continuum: 12.4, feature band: 13.3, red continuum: 13.2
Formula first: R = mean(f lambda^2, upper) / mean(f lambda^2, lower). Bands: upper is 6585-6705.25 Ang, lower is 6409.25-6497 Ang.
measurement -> 1.08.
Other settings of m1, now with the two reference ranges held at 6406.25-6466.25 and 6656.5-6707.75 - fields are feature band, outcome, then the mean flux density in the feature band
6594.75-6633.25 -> -0.061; 13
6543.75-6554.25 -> -0.059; 13.1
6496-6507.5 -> 0.101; 11.3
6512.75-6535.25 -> -0.080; 13.4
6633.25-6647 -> -0.017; 12.5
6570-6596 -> -0.027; 12.7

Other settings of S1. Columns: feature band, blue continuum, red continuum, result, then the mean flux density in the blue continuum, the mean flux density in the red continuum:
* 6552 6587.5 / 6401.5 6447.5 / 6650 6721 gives -1.6 Ang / 12.3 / 12.5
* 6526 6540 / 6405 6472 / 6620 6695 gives -1.3 Ang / 12.5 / 12.8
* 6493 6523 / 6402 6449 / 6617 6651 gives 0.3 Ang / 12.2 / 12.7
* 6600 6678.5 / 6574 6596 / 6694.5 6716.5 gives -2.7 Ang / 12.8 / 11.5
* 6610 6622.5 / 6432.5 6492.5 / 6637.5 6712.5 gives -0.4 Ang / 12.8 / 12.2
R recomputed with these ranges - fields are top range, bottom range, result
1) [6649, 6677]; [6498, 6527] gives 1.02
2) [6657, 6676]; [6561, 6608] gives 0.95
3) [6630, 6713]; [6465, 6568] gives 1.01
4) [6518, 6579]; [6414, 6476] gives 1.08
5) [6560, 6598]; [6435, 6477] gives 1.04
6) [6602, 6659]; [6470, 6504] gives 1.11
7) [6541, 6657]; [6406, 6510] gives 1.09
